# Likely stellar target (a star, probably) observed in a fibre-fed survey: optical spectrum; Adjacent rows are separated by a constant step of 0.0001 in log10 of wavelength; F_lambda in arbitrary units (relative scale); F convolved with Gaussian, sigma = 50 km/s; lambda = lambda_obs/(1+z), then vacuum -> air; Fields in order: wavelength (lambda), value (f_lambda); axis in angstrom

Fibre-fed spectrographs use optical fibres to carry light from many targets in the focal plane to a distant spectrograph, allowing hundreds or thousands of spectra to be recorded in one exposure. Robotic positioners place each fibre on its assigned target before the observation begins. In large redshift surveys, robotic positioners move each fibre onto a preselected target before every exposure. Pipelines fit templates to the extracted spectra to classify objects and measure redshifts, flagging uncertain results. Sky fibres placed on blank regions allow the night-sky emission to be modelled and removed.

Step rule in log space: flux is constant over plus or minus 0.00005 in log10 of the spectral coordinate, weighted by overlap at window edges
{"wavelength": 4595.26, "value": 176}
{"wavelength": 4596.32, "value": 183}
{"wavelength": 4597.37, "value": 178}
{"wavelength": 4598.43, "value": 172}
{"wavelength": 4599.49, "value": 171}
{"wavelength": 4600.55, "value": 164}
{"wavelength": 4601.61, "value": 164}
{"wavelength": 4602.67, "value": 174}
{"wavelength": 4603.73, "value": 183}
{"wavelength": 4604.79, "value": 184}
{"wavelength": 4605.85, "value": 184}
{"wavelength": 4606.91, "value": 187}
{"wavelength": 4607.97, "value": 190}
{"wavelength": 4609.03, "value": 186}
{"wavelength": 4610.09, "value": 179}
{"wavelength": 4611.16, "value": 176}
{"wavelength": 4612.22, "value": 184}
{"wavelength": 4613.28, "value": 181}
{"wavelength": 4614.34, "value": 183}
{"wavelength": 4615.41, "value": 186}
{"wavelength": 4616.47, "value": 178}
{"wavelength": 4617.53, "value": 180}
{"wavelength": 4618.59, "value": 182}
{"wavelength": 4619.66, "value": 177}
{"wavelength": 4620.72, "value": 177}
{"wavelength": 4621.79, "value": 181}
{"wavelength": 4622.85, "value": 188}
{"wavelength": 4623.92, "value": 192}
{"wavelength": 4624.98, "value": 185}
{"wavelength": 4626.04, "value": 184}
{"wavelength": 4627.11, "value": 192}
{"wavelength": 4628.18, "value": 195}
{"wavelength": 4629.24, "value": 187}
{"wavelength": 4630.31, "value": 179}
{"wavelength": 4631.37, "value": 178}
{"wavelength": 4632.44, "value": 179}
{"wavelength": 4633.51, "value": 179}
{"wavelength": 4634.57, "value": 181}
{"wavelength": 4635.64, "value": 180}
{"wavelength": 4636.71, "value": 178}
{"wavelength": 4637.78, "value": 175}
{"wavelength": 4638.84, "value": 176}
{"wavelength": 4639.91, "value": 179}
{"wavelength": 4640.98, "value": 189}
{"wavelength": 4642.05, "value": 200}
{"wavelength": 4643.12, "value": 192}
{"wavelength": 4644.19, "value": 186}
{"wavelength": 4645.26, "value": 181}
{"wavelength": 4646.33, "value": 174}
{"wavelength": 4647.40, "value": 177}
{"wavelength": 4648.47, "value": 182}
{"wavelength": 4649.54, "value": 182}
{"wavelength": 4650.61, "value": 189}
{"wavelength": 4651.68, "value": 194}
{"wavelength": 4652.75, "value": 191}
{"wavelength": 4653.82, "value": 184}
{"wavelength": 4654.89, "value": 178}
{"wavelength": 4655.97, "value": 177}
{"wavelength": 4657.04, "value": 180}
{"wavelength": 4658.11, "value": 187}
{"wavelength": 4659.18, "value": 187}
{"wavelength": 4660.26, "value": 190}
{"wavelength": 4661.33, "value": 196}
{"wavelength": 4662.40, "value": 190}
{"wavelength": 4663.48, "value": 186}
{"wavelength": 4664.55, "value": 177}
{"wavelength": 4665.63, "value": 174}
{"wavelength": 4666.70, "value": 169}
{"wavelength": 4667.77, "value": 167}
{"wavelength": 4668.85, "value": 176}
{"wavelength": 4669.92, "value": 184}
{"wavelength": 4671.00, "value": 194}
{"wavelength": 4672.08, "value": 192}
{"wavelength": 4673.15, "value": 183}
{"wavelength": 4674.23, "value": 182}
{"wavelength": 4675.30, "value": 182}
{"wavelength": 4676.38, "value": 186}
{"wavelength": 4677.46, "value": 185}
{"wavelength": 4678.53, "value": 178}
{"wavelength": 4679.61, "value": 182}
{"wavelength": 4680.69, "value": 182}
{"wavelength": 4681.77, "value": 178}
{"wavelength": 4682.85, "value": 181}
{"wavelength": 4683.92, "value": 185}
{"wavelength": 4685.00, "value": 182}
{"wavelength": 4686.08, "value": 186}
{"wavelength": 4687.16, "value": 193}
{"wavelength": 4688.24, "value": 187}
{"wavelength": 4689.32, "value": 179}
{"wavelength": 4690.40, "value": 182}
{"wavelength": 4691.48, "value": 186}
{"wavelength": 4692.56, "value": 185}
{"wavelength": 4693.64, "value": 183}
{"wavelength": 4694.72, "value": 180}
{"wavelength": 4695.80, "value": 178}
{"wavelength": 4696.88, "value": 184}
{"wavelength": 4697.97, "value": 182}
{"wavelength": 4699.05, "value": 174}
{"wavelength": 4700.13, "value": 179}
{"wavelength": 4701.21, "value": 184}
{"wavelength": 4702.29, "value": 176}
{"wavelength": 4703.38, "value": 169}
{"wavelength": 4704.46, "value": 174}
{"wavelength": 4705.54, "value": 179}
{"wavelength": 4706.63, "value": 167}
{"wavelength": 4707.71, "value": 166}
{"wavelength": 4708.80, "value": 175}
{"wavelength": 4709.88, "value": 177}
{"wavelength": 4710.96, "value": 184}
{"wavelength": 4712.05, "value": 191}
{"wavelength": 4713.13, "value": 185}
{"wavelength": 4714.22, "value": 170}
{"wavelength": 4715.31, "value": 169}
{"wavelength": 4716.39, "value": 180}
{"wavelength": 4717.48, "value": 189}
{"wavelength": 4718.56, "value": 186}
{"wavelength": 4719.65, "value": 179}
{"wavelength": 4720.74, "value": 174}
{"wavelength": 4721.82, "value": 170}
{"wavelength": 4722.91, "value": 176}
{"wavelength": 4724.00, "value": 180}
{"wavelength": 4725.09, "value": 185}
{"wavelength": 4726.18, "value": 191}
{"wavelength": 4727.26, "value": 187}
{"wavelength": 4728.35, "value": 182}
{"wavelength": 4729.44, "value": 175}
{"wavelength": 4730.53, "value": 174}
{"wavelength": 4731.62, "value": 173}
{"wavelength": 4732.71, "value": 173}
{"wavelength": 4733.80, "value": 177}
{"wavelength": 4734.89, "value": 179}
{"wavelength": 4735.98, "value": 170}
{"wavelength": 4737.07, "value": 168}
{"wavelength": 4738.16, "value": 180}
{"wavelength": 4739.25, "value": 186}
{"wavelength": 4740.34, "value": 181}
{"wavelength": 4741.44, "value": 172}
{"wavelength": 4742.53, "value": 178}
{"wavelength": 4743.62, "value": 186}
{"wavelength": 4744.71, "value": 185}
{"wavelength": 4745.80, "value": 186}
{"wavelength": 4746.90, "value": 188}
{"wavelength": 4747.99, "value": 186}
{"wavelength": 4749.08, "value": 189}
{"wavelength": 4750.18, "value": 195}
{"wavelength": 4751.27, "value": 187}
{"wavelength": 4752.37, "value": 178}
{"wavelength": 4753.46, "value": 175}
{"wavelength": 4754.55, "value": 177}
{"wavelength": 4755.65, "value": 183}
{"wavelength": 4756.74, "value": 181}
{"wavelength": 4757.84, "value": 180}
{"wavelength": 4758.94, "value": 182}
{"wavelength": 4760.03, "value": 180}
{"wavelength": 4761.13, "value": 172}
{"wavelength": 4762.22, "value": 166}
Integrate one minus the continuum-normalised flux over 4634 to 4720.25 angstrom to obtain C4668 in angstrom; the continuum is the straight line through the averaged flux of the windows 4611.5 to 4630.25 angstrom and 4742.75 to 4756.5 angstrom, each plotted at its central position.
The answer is 1.2 angstrom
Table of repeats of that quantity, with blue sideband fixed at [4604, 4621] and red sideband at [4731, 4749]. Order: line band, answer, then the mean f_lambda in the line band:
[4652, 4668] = -0.1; 183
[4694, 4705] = 0.1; 178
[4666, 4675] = 0.0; 181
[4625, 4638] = 0.0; 182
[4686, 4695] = -0.2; 185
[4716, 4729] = -0.1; 182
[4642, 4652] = -0.2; 185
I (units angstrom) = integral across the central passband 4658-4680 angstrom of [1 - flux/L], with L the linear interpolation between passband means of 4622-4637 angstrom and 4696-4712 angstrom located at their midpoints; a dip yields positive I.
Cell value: -0.3 angstrom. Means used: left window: 184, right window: 177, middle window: 183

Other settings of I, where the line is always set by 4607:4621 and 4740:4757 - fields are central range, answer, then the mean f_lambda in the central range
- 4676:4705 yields 0.2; 181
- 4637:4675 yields -0.3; 183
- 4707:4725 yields 0.4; 178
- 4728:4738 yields 0.5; 175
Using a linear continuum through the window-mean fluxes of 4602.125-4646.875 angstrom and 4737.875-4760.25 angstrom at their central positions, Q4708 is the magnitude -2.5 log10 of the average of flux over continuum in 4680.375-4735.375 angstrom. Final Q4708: 0.02 mag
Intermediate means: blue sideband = 183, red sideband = 183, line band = 180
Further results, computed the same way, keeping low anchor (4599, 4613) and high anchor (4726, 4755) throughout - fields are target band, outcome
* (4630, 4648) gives -0.012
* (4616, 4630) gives -0.031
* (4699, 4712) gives 0.025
